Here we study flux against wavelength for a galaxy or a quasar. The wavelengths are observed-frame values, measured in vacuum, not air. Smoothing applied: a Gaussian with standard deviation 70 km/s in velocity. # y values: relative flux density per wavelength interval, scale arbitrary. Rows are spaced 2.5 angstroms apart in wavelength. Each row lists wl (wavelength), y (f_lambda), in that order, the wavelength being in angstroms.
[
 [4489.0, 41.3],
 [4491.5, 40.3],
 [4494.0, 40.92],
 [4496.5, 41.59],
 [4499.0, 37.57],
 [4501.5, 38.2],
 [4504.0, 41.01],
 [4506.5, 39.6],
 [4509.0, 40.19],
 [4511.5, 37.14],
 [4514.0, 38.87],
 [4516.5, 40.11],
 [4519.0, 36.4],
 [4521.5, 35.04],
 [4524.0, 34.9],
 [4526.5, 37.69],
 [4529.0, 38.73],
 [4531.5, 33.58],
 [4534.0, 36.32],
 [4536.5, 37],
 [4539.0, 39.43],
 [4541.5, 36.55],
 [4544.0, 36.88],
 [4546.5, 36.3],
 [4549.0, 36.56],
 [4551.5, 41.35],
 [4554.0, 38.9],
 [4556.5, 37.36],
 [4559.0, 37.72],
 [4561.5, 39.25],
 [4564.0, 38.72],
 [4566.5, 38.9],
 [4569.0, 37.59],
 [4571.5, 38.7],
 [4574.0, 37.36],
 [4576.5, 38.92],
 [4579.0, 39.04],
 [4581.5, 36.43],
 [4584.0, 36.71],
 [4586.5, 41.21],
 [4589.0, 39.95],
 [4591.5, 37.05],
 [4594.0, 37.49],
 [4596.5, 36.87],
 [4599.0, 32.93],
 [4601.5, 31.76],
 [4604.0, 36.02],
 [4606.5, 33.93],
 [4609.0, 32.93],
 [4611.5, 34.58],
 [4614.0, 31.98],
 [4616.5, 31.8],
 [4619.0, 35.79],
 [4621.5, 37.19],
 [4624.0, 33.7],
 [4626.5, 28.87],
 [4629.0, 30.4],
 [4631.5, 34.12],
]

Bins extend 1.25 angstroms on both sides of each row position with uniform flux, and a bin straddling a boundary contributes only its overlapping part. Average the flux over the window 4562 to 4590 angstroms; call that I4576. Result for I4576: 38.5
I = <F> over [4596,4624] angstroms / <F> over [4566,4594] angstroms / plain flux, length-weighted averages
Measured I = 0.9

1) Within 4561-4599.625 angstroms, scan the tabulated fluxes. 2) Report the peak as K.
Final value 41.21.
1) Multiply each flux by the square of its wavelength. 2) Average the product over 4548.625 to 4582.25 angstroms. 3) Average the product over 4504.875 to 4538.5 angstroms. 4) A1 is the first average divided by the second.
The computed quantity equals 1.05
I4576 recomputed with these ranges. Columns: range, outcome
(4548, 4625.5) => 36.7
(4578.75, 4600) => 37.5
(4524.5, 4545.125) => 36.9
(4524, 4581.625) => 37.8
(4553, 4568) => 38.5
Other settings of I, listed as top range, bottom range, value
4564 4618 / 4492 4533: 0.95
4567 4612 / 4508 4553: 0.98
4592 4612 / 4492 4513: 0.88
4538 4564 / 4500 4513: 0.97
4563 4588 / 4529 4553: 1.03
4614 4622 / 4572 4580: 0.89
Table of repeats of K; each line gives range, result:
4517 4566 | 41.35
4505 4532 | 40.19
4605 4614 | 34.58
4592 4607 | 37.49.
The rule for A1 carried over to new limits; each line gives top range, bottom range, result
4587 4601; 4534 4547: 1.01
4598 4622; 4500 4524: 0.92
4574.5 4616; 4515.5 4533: 1.02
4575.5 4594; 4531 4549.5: 1.07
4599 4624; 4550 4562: 0.89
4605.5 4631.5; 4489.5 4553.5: 0.91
